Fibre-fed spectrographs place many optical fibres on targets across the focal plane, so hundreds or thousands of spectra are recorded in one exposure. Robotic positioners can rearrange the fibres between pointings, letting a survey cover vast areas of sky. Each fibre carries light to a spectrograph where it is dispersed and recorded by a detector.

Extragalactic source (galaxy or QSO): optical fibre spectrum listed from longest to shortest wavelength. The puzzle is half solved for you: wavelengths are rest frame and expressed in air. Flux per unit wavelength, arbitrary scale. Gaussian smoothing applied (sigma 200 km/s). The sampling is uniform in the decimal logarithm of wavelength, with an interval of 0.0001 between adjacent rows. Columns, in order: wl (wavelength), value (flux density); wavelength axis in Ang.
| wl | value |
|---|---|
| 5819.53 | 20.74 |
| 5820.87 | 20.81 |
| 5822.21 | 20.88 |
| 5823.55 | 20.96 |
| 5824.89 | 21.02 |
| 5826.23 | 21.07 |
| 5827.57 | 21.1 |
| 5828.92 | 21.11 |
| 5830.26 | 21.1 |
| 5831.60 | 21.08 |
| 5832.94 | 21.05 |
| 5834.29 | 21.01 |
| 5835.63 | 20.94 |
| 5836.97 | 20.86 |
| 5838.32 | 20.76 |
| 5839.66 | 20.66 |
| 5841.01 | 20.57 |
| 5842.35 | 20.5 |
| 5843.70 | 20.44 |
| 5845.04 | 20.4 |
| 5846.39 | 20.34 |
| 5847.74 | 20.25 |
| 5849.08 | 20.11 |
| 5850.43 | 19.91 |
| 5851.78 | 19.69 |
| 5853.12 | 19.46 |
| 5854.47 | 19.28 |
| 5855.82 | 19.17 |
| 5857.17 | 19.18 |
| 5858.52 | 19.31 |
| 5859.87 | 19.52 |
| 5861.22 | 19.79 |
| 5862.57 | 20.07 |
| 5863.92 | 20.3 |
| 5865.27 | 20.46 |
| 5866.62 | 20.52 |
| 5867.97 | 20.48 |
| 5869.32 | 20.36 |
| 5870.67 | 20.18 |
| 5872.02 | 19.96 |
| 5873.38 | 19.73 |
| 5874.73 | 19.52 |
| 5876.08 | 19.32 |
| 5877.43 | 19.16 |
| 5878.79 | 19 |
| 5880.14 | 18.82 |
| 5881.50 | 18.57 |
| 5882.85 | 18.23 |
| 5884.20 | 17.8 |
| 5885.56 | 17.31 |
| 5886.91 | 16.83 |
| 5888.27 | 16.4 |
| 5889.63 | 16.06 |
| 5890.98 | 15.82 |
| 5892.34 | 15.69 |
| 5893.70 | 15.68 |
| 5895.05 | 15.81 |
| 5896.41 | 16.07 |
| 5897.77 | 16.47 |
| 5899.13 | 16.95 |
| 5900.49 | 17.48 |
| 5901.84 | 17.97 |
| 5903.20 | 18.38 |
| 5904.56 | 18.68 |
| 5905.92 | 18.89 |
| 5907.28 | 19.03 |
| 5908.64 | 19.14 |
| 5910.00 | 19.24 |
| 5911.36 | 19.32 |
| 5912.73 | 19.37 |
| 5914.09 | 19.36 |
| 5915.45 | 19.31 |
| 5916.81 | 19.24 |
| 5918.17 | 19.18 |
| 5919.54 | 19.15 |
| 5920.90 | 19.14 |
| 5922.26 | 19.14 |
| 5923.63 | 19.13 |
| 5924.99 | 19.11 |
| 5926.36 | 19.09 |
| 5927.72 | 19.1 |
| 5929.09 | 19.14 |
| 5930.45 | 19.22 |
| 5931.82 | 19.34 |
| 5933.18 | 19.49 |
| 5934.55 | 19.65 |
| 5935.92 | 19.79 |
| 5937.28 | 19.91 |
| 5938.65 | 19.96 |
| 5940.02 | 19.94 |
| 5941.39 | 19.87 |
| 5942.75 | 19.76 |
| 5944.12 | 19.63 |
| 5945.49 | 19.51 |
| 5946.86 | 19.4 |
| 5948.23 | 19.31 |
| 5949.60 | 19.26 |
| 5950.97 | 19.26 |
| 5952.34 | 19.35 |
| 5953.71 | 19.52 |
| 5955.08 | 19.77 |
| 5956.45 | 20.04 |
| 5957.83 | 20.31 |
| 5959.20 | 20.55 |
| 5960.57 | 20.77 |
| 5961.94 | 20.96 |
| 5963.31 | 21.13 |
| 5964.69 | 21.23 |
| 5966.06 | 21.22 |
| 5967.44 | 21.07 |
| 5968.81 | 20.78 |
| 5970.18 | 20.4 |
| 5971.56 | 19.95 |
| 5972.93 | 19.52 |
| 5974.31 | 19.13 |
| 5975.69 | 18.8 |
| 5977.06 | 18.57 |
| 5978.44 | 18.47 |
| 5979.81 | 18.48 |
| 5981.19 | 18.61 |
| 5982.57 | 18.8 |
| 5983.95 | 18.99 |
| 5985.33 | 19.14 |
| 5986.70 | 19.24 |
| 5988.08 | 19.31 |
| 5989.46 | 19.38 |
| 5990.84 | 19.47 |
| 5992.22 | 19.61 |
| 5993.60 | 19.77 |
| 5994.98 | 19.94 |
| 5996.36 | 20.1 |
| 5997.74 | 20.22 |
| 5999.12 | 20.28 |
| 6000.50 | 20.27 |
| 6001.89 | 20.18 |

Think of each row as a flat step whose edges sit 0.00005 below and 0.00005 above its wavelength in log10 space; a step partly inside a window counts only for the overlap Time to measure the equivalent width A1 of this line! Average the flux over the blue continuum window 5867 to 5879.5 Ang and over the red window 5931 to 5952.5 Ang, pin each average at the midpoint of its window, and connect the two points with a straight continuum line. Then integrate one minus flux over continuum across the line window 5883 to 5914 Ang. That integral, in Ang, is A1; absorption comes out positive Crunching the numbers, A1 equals 3.4 Ang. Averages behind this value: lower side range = 19.8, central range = 17.5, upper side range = 19.6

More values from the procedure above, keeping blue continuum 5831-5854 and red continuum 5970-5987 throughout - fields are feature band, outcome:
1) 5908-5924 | 0.4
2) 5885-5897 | 2.3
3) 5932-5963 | -0.7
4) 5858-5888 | 1.3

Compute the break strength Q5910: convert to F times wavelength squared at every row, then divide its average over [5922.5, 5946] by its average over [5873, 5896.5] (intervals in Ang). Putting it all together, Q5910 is 1.1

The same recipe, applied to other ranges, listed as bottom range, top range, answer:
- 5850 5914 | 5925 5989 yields 1.08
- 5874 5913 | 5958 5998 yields 1.14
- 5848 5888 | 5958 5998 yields 1.06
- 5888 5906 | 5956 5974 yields 1.25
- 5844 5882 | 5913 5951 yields 1.01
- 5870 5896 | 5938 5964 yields 1.14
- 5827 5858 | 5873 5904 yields 0.87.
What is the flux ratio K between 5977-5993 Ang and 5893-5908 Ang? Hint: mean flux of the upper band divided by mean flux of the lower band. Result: 1.09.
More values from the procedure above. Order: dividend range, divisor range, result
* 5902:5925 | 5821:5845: 0.91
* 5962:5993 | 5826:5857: 0.96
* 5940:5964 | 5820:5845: 0.95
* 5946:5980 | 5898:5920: 1.06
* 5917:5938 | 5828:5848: 0.93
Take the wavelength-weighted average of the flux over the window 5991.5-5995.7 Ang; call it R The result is 19.8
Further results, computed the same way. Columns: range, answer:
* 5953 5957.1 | 19.8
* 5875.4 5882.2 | 19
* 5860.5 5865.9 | 20.1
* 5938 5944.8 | 19.8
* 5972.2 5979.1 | 18.9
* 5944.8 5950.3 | 19.4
